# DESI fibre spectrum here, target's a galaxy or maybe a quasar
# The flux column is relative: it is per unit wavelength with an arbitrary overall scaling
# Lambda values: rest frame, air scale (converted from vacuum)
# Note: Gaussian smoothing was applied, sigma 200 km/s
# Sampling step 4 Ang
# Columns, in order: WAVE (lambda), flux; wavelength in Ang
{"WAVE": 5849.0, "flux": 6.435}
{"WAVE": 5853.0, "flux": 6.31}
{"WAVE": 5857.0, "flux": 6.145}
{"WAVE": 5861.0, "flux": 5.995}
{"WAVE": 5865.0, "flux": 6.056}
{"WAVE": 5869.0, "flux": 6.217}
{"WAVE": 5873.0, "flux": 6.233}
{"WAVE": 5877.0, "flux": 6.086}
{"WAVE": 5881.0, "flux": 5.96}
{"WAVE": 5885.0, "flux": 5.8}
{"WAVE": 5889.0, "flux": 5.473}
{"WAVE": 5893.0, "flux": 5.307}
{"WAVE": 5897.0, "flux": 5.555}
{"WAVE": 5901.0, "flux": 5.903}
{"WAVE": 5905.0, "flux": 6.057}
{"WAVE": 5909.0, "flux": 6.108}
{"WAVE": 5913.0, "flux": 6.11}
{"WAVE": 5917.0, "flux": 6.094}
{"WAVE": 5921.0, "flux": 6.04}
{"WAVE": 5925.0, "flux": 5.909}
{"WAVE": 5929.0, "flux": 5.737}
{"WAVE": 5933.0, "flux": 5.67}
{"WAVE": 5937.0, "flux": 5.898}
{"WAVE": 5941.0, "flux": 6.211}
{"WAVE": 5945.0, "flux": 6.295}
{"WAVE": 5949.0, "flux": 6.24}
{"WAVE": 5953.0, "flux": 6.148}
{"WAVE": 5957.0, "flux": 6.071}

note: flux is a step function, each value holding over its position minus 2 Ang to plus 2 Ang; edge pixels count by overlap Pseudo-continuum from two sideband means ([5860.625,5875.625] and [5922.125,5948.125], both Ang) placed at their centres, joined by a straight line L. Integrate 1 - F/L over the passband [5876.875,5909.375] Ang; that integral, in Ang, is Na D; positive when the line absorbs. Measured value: 1.6 Ang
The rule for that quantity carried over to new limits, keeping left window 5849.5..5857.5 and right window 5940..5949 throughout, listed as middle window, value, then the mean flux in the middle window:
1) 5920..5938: 1.2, 5.84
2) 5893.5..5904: 1.0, 5.7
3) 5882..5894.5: 1.4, 5.57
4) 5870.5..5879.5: 0.2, 6.15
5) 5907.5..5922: 0.4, 6.09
